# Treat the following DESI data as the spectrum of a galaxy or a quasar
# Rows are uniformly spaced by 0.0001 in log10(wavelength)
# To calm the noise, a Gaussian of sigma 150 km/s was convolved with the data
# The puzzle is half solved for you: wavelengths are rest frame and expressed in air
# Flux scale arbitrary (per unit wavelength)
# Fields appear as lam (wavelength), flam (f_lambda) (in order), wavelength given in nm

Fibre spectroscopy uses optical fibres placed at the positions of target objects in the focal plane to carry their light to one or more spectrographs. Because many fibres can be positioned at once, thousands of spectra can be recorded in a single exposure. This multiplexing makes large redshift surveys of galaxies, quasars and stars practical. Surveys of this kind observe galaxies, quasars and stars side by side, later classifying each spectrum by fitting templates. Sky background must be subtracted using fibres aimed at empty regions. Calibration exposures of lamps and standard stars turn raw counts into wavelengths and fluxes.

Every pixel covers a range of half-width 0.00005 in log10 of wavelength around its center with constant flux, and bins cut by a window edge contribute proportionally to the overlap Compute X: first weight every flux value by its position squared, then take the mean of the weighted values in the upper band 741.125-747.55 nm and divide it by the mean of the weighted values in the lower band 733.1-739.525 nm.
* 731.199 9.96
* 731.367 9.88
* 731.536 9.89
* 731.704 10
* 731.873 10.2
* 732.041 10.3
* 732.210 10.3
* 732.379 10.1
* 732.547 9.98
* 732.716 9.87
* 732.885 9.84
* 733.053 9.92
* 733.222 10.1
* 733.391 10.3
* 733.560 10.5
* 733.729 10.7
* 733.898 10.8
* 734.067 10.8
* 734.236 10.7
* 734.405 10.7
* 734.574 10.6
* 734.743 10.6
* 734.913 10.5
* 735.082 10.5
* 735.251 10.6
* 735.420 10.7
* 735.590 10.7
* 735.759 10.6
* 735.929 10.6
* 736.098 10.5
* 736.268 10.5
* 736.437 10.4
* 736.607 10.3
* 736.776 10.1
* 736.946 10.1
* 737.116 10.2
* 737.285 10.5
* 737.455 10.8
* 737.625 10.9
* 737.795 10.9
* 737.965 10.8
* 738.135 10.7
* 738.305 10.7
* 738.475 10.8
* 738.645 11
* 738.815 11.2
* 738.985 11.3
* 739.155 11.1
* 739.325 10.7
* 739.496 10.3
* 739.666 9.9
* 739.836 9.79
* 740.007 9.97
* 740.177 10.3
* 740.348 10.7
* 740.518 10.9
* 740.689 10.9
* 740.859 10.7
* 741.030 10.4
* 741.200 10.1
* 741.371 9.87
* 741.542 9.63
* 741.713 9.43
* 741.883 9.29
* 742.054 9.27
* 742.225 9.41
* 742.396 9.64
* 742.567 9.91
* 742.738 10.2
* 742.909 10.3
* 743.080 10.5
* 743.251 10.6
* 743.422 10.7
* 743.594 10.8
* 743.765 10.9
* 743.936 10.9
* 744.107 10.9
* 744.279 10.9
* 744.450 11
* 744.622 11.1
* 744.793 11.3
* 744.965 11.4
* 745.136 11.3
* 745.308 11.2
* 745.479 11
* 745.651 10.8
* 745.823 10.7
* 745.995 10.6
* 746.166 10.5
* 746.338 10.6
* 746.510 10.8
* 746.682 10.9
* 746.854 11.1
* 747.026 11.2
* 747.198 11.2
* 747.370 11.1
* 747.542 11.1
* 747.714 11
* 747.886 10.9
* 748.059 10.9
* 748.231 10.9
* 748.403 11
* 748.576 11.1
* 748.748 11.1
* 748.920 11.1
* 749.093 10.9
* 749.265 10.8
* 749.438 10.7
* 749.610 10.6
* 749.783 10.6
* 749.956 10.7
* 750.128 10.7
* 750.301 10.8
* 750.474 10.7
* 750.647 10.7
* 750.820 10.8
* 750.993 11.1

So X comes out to 1.0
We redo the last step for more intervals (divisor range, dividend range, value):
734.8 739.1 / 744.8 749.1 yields 1.06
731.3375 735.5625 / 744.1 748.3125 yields 1.10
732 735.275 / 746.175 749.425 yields 1.10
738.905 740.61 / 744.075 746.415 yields 1.06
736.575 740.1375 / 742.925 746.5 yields 1.05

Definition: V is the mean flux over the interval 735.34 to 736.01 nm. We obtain 10.6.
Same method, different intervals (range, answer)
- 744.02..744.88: 11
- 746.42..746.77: 10.8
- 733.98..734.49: 10.7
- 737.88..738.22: 10.7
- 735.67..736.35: 10.5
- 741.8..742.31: 9.32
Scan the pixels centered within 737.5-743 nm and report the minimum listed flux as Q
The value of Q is 9.27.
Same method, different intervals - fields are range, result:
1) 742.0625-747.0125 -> 9.41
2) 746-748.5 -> 10.5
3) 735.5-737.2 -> 10.1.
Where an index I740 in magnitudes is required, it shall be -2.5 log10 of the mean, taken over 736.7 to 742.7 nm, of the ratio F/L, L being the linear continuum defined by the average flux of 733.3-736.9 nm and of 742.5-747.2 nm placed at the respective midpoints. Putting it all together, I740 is 0.03 mag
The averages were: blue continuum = 10.6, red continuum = 10.8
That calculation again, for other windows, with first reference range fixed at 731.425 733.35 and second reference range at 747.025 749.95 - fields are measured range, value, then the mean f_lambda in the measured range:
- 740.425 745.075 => 0.022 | 10.4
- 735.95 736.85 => -0.013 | 10.4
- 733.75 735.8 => -0.049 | 10.7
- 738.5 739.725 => -0.040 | 10.8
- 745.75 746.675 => 0.015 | 10.7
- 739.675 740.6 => 0.019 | 10.3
